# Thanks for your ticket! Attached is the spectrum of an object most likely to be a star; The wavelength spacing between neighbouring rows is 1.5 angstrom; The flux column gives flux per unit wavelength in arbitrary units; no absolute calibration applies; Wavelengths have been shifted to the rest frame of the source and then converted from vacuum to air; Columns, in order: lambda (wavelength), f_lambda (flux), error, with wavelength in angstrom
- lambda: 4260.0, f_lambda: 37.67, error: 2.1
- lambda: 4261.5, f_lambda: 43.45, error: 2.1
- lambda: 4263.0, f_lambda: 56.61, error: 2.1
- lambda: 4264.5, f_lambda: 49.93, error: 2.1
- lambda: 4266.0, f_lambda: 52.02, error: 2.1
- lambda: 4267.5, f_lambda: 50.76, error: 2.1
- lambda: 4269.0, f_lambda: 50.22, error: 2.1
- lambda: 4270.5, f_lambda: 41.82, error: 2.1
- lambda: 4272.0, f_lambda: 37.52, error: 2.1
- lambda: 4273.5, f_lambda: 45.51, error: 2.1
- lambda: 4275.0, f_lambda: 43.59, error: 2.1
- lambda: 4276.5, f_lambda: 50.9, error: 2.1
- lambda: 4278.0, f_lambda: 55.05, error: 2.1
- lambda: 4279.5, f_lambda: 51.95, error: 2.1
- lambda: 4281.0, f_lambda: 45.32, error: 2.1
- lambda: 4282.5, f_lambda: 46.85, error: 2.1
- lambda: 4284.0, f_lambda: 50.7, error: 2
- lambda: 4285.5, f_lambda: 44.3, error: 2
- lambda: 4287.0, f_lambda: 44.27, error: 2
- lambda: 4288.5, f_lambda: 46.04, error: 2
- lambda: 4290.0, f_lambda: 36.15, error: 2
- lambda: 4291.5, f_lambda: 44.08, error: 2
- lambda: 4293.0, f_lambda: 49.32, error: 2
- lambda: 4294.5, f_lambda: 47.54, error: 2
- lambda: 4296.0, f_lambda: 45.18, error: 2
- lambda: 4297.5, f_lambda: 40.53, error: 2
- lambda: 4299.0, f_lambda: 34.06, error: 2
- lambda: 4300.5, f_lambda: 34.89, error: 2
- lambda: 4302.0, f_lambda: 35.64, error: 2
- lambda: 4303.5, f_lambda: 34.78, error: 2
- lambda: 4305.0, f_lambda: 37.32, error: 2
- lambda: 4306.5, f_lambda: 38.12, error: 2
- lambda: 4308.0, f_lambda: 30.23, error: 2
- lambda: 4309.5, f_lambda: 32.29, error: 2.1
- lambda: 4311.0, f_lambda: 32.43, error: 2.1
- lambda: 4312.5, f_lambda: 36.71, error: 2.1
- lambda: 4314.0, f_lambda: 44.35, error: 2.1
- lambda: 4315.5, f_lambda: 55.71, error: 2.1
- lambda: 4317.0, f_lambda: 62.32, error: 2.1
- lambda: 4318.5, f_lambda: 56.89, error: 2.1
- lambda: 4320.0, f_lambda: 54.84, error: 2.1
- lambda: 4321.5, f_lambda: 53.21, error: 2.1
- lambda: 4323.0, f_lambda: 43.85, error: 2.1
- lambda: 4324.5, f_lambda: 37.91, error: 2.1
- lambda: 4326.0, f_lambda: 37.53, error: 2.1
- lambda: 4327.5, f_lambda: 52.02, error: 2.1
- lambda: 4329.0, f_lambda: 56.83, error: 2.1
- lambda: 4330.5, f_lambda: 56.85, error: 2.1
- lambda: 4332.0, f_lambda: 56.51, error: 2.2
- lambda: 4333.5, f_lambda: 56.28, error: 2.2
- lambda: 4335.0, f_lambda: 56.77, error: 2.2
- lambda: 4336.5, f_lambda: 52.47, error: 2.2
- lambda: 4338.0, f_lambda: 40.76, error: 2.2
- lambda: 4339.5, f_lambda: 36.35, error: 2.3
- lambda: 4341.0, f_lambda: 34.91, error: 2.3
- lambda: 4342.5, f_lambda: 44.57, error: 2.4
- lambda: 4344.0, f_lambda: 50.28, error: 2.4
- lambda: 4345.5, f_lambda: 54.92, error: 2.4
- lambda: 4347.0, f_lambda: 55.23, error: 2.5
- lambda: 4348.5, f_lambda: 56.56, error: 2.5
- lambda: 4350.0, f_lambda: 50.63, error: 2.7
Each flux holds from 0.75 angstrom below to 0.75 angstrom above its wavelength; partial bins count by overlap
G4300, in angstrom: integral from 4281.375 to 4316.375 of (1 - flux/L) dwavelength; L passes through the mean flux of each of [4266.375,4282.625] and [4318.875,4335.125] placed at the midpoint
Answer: 5.7 angstrom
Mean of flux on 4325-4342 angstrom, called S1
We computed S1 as 48.6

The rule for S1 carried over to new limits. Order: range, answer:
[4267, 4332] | 44.9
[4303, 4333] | 45.7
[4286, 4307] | 40.6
